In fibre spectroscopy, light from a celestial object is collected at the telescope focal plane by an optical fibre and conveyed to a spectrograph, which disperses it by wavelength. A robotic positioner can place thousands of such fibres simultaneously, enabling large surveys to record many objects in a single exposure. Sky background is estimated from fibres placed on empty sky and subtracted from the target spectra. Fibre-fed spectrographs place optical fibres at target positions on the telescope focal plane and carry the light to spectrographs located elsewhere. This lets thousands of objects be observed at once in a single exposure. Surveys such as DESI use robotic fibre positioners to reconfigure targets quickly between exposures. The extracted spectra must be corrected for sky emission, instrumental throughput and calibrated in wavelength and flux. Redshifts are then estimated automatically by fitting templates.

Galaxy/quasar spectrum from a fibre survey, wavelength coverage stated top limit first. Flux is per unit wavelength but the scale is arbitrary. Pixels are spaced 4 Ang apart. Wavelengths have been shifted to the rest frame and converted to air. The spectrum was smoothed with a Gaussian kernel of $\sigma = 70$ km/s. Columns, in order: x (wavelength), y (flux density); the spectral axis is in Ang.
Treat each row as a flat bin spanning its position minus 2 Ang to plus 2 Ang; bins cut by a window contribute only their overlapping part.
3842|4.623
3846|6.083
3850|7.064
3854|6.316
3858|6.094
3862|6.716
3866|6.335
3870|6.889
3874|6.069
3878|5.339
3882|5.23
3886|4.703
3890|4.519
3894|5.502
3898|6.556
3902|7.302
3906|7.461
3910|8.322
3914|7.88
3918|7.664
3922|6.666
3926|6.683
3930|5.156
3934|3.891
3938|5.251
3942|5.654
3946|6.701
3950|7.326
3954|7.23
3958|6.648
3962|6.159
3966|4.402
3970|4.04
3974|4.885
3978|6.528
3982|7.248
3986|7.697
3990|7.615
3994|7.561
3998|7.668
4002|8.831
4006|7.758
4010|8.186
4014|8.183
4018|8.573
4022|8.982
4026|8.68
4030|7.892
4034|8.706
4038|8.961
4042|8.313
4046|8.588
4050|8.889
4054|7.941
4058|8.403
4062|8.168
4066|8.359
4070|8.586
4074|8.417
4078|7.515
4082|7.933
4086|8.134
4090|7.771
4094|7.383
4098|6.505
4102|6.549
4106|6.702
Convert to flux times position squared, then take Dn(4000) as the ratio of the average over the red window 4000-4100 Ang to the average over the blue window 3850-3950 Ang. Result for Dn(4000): 1.4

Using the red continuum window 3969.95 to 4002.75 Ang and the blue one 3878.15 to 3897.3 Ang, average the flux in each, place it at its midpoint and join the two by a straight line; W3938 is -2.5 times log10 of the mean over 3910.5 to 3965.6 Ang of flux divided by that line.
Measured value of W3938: -0.06 mag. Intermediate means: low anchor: 5.13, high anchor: 6.99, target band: 6.37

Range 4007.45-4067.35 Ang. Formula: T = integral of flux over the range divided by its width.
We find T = 8.45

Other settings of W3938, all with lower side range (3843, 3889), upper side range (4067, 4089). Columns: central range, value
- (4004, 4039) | -0.118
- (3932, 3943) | 0.351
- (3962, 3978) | 0.390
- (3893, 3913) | -0.123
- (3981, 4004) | -0.076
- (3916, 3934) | 0.057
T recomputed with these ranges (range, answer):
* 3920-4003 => 6.34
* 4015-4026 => 8.71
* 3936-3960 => 6.47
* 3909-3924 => 7.59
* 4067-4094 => 8.02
